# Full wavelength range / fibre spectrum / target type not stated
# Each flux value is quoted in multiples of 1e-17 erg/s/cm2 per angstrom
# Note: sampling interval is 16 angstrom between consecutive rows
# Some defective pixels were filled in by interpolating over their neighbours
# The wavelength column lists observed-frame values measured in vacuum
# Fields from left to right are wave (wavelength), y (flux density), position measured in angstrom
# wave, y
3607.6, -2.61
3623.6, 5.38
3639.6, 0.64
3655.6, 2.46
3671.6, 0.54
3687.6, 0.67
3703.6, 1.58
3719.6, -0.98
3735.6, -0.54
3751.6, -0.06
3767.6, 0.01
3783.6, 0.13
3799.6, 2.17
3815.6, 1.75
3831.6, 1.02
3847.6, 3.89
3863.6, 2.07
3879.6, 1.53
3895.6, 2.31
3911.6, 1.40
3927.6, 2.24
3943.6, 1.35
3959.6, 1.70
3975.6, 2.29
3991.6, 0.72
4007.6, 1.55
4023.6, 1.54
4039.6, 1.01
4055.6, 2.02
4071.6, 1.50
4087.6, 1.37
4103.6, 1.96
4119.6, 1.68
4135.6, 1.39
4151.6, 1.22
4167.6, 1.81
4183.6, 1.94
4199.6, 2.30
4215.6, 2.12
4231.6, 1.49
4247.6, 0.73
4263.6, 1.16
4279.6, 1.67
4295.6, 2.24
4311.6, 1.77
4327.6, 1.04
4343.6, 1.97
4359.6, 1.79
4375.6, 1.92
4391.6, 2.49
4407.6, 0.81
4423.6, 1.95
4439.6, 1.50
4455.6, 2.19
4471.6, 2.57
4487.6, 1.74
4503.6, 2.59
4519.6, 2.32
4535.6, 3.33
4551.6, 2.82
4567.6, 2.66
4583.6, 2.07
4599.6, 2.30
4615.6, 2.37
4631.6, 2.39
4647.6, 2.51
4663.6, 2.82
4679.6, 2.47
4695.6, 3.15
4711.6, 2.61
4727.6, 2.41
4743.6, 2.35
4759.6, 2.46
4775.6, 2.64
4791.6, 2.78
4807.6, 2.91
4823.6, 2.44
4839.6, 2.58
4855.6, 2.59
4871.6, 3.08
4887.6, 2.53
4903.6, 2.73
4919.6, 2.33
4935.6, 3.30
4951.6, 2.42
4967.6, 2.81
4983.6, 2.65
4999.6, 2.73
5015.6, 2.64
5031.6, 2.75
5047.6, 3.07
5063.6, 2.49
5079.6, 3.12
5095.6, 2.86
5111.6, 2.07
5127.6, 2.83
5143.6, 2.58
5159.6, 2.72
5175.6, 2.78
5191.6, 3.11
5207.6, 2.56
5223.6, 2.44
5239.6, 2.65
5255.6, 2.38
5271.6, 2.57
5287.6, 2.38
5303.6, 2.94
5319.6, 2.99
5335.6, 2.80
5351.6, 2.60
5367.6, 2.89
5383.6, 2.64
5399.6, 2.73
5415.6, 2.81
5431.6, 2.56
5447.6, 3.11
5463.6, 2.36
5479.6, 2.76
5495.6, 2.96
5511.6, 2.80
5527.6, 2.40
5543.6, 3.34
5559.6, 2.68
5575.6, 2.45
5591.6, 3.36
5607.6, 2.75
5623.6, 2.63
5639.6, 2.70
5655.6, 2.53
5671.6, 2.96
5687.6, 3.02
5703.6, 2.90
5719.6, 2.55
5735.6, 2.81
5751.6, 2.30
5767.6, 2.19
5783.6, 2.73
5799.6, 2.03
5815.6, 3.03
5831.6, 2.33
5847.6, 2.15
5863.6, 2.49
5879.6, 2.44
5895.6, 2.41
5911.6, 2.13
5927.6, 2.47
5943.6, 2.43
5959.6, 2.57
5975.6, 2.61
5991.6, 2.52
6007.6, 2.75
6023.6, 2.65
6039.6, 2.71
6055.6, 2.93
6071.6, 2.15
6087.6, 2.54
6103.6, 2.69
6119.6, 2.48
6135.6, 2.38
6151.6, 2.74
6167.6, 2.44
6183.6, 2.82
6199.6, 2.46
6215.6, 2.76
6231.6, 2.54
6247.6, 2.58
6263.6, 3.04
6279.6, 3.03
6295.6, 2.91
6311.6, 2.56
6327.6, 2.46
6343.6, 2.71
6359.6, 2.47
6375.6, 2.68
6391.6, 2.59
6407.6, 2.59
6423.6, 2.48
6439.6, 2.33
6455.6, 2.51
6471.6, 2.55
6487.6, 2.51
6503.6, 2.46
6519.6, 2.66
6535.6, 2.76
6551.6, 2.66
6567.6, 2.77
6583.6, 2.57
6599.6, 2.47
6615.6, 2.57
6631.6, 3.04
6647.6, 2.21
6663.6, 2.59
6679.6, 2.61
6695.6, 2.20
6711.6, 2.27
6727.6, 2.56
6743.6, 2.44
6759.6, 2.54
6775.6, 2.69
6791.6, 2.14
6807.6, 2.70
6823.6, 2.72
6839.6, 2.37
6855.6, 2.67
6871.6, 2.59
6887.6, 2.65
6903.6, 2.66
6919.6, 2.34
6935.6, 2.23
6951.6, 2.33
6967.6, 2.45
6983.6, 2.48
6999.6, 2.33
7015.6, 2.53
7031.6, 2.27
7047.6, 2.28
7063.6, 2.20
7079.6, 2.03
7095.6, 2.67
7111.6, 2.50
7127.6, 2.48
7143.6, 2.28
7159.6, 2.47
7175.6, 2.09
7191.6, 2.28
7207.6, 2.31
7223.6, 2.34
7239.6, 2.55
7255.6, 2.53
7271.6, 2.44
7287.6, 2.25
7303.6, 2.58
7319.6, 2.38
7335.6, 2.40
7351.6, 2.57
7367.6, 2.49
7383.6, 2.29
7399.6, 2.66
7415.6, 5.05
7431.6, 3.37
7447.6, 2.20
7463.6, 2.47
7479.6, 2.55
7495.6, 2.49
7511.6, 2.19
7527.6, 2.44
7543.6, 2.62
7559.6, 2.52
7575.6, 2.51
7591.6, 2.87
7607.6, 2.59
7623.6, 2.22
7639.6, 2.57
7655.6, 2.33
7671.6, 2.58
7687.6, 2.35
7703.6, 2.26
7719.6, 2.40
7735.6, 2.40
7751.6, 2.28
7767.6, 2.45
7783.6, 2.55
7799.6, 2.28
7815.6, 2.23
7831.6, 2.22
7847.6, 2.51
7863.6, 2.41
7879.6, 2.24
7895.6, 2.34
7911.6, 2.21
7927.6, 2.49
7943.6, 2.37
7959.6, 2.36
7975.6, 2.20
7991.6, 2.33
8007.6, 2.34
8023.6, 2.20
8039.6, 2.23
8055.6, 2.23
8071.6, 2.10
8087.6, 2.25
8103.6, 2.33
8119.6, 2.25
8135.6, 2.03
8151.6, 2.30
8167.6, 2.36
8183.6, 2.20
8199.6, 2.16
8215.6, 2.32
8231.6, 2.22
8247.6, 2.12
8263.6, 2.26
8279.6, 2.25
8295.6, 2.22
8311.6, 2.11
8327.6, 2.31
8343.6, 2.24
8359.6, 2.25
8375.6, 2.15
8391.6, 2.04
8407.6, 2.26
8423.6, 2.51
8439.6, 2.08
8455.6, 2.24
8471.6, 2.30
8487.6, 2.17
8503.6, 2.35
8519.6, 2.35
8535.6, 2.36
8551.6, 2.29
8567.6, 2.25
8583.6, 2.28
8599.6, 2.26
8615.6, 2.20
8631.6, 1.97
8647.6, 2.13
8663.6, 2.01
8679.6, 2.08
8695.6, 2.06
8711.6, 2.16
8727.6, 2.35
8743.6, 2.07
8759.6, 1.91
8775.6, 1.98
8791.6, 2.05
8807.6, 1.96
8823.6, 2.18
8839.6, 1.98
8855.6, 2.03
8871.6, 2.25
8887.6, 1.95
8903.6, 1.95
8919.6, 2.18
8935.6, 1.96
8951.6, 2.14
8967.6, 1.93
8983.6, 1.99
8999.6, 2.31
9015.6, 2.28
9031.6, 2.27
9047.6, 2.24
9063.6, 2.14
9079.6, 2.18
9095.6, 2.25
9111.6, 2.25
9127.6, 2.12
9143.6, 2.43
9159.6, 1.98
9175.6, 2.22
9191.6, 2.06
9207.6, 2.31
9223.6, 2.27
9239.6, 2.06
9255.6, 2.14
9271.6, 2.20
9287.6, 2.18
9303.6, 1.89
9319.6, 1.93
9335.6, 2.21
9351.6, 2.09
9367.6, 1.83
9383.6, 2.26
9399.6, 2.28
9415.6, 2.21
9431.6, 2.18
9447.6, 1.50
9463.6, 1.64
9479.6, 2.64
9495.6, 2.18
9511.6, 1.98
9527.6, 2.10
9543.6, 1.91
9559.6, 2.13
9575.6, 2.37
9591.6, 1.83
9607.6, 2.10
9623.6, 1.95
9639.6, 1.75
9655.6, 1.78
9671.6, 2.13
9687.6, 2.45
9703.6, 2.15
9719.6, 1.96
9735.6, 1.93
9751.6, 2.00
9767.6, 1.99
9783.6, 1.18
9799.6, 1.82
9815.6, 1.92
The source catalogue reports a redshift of 0.13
